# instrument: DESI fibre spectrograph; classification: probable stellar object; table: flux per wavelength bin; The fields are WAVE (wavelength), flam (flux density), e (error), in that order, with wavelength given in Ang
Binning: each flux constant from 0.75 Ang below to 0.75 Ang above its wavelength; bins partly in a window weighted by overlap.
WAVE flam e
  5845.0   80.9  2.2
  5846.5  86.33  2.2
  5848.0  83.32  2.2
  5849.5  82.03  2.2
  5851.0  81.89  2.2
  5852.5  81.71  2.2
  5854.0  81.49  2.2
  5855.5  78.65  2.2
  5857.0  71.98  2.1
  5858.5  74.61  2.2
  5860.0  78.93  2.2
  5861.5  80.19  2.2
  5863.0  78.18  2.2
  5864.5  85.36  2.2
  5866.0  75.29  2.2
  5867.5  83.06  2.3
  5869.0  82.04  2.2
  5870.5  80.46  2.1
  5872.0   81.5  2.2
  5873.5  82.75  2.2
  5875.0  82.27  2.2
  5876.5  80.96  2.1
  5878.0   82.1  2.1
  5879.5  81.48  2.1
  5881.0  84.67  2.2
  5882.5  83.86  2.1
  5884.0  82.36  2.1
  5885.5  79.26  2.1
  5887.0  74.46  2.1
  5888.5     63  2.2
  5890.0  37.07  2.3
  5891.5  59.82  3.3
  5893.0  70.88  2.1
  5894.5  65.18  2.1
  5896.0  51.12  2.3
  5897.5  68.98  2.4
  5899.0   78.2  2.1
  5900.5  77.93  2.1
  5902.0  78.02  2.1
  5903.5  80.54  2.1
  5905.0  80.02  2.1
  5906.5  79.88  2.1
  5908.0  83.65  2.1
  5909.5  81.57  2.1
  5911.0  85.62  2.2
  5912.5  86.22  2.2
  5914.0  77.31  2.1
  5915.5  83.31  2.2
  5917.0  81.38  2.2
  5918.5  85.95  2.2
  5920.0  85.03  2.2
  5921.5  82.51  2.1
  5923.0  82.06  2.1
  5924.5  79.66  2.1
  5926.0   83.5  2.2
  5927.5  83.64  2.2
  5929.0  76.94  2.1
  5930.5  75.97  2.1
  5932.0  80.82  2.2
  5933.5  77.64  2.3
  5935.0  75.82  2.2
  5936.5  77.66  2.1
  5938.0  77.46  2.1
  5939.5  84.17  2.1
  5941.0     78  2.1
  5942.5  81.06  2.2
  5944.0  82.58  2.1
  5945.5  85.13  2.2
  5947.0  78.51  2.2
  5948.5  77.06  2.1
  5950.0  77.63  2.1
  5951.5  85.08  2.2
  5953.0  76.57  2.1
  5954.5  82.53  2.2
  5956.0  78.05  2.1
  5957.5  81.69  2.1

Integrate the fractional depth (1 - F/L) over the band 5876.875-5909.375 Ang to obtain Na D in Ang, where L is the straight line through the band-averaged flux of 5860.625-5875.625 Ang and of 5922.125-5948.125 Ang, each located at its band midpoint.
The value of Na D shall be 2.81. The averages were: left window 81.1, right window 80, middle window 73.7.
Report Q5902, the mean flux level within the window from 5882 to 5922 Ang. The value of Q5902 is 75.6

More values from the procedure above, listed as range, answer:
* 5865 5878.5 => 81.2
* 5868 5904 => 74.6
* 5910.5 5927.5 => 83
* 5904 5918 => 82.1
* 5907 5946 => 81.3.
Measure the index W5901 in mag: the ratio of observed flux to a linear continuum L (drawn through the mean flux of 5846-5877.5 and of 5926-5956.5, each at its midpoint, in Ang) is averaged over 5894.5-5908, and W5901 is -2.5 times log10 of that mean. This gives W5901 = 0.08 mag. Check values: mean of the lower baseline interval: 80.6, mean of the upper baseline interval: 79.7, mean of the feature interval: 74.3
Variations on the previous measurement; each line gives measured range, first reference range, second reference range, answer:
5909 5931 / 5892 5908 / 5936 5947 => -0.071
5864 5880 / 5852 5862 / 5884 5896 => -0.137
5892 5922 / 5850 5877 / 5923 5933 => 0.030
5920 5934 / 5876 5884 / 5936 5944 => 0.000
